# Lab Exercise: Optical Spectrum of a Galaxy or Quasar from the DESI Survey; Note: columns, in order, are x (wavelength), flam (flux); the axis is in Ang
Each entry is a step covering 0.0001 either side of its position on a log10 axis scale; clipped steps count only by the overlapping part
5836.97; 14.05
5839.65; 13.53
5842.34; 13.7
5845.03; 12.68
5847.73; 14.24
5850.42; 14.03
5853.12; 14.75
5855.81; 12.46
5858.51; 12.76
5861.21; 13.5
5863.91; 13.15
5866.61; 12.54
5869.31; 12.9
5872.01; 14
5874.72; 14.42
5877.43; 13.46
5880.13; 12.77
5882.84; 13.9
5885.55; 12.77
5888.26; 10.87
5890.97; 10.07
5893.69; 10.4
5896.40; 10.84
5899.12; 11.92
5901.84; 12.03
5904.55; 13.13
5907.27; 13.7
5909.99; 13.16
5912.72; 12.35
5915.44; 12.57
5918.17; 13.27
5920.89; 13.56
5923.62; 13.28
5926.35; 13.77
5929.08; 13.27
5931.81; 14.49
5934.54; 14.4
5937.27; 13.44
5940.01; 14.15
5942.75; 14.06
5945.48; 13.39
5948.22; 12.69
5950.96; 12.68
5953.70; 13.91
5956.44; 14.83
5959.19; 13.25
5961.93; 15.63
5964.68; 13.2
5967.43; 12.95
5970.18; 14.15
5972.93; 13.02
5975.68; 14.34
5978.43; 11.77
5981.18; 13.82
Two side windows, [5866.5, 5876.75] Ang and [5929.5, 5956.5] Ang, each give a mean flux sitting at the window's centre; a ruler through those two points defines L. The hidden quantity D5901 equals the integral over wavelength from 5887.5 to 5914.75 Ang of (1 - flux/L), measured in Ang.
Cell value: 3.5 Ang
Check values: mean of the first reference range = 13.6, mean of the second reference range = 13.7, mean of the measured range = 11.9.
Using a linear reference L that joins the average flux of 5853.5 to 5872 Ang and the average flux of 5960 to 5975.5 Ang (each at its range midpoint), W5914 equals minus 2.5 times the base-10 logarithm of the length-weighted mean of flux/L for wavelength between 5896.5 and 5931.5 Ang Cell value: 0.04 mag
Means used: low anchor 13.1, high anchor 13.8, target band 13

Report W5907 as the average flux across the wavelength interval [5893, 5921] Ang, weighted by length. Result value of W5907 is 12.5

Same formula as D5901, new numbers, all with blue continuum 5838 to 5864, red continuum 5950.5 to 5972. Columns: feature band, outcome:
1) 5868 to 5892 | 1.35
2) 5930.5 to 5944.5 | -0.31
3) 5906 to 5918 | 0.64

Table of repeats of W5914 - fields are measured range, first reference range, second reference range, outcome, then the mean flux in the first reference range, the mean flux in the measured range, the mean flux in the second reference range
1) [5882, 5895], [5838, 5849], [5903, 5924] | 0.154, 13.5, 11.5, 13.1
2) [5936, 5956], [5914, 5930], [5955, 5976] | 0.007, 13.3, 13.5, 13.9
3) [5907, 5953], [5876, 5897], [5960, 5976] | -0.040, 11.9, 13.4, 13.8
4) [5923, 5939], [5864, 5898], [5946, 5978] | -0.051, 12.4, 13.8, 13.6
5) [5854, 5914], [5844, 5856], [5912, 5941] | 0.087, 13.8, 12.6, 13.5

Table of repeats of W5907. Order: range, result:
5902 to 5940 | 13.4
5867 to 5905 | 12.4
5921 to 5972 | 13.7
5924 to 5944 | 13.9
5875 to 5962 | 13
